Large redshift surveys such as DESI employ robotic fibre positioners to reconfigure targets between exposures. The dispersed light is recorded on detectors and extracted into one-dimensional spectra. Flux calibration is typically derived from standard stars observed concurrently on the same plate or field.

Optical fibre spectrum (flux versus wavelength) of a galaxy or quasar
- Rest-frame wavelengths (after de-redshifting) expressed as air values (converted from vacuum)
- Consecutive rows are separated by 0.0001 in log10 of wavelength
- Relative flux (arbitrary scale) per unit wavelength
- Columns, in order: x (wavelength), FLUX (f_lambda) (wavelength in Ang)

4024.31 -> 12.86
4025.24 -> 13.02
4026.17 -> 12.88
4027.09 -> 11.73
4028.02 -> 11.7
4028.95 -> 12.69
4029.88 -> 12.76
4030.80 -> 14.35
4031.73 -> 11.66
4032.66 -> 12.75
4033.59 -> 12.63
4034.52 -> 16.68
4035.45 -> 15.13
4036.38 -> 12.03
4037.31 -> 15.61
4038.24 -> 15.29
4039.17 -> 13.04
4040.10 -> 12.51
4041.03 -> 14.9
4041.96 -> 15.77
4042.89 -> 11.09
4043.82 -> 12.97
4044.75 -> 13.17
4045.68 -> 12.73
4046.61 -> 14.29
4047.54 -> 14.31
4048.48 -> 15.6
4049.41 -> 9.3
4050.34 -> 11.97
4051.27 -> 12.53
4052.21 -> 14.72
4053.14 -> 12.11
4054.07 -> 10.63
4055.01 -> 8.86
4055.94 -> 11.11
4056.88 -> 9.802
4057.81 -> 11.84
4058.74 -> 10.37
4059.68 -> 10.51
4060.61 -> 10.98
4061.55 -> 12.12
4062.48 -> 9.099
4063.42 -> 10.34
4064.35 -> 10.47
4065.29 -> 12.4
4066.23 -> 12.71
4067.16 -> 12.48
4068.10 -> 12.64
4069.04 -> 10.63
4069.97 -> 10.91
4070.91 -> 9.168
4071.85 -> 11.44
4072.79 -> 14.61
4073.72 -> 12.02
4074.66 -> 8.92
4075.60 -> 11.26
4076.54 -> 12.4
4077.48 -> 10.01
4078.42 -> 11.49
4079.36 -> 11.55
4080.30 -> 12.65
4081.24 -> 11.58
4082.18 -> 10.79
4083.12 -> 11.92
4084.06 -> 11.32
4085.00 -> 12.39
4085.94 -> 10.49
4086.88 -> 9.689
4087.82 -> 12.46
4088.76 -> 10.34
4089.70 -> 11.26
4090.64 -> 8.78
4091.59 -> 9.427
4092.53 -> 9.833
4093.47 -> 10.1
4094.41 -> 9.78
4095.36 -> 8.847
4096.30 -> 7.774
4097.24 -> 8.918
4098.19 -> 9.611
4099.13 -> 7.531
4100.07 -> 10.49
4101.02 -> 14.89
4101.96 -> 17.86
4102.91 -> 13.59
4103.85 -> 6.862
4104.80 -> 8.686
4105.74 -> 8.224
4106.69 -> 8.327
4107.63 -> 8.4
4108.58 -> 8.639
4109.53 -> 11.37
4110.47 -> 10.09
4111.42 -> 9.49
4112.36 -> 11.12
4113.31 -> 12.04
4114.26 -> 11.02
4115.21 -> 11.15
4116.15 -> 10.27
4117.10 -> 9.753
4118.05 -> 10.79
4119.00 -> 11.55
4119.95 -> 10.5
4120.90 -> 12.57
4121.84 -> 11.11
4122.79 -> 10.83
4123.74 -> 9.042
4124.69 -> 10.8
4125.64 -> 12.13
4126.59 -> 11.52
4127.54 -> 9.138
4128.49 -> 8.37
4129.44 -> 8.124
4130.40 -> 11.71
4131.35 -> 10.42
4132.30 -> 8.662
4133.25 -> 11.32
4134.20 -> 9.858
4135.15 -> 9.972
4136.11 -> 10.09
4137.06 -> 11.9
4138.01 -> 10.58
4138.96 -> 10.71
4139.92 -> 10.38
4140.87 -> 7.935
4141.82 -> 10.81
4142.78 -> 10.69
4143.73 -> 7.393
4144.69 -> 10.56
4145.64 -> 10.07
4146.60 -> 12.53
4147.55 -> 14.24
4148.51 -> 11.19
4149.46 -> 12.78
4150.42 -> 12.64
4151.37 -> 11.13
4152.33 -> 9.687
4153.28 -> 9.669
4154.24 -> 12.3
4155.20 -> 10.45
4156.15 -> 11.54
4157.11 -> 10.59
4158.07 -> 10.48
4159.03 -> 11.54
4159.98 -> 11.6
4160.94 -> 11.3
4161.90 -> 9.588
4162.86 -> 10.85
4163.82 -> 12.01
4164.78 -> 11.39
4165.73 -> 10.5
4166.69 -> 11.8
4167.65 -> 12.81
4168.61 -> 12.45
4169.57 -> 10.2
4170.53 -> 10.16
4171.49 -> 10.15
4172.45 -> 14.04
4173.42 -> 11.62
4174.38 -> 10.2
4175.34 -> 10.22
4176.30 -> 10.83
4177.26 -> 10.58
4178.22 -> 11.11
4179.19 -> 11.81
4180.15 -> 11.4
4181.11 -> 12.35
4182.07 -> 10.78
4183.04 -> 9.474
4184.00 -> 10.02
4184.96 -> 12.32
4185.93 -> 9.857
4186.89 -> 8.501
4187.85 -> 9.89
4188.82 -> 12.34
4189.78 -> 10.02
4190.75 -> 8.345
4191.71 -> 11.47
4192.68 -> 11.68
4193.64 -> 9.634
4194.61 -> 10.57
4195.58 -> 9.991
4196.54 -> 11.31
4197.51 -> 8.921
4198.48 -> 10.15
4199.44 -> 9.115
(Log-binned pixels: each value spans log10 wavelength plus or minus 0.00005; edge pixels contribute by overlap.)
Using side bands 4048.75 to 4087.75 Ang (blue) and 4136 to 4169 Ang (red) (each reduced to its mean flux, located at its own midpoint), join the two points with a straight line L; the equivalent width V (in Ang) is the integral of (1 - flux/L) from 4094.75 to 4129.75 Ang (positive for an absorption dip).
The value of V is 2.7 Ang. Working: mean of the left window 11.3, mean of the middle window 10.3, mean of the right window 11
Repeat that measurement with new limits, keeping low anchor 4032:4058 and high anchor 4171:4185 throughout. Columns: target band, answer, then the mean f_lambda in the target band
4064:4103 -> 4.2 Ang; 11.1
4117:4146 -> 3.6 Ang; 10.3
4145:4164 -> 0.2 Ang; 11.3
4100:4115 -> 1.7 Ang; 10.7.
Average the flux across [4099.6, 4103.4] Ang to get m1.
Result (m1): 14.2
